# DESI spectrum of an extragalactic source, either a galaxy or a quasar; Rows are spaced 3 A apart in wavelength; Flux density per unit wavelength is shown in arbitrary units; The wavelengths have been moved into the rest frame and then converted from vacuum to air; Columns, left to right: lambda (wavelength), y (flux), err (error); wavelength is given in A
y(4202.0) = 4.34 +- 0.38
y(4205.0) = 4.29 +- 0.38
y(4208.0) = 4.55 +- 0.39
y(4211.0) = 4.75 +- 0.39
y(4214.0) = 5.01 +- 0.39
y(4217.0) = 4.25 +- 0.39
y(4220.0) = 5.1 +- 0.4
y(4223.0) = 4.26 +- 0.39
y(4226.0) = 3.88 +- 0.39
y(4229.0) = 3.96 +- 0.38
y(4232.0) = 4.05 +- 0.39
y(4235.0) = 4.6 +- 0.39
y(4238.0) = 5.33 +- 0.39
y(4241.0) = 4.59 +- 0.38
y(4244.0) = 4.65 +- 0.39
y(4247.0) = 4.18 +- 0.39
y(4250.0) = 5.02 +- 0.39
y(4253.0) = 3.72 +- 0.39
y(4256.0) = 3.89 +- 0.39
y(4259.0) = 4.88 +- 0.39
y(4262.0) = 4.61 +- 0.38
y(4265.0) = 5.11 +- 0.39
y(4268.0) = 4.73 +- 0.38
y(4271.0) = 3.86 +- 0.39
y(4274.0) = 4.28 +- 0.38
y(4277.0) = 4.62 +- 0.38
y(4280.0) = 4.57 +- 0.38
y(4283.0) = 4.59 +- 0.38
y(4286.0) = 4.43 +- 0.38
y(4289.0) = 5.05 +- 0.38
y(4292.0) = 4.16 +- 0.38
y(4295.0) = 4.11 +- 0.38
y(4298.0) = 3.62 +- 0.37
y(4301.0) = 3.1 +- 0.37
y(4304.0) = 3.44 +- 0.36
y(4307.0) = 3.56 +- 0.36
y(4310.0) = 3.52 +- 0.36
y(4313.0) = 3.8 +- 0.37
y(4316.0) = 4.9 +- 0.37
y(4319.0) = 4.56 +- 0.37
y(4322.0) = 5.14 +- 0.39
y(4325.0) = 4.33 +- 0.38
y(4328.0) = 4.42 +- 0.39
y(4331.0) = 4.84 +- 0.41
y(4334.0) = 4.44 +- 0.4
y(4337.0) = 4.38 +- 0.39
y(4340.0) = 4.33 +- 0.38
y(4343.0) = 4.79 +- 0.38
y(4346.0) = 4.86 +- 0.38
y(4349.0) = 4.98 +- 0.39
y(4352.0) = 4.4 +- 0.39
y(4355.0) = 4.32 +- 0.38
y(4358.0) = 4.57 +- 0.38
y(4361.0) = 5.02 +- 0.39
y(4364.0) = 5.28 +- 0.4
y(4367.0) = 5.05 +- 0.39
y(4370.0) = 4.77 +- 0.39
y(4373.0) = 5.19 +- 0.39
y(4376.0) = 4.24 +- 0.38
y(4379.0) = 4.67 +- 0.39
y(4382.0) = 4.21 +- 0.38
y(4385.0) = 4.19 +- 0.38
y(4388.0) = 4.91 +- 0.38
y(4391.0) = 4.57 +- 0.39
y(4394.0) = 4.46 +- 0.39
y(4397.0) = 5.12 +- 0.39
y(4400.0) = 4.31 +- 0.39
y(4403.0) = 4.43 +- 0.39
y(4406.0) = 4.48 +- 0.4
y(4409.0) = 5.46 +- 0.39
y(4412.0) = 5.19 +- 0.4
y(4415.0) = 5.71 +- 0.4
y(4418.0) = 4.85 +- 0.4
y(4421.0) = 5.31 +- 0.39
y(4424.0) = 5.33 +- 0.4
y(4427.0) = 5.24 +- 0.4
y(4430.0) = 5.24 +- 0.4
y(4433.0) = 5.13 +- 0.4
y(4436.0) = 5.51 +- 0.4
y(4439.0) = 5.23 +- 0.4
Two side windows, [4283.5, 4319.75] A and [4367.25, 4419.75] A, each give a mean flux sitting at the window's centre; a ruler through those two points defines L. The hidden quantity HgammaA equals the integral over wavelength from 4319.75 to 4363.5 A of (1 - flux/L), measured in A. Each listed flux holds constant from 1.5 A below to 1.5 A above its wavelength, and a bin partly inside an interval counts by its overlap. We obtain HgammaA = -3.0 A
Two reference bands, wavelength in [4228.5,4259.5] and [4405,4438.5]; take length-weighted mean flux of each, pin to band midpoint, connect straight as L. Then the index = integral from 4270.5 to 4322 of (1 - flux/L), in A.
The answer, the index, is 5.6 A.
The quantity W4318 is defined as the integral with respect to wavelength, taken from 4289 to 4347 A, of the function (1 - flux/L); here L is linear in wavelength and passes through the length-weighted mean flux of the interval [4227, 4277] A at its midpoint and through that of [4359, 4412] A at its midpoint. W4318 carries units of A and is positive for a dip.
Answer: 4.5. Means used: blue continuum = 4.46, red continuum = 4.74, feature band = 4.24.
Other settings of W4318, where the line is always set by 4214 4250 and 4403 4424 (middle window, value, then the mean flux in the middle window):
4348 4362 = 0.8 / 4.63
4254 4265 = 0.2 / 4.52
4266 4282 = 0.7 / 4.44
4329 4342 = 0.9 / 4.51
